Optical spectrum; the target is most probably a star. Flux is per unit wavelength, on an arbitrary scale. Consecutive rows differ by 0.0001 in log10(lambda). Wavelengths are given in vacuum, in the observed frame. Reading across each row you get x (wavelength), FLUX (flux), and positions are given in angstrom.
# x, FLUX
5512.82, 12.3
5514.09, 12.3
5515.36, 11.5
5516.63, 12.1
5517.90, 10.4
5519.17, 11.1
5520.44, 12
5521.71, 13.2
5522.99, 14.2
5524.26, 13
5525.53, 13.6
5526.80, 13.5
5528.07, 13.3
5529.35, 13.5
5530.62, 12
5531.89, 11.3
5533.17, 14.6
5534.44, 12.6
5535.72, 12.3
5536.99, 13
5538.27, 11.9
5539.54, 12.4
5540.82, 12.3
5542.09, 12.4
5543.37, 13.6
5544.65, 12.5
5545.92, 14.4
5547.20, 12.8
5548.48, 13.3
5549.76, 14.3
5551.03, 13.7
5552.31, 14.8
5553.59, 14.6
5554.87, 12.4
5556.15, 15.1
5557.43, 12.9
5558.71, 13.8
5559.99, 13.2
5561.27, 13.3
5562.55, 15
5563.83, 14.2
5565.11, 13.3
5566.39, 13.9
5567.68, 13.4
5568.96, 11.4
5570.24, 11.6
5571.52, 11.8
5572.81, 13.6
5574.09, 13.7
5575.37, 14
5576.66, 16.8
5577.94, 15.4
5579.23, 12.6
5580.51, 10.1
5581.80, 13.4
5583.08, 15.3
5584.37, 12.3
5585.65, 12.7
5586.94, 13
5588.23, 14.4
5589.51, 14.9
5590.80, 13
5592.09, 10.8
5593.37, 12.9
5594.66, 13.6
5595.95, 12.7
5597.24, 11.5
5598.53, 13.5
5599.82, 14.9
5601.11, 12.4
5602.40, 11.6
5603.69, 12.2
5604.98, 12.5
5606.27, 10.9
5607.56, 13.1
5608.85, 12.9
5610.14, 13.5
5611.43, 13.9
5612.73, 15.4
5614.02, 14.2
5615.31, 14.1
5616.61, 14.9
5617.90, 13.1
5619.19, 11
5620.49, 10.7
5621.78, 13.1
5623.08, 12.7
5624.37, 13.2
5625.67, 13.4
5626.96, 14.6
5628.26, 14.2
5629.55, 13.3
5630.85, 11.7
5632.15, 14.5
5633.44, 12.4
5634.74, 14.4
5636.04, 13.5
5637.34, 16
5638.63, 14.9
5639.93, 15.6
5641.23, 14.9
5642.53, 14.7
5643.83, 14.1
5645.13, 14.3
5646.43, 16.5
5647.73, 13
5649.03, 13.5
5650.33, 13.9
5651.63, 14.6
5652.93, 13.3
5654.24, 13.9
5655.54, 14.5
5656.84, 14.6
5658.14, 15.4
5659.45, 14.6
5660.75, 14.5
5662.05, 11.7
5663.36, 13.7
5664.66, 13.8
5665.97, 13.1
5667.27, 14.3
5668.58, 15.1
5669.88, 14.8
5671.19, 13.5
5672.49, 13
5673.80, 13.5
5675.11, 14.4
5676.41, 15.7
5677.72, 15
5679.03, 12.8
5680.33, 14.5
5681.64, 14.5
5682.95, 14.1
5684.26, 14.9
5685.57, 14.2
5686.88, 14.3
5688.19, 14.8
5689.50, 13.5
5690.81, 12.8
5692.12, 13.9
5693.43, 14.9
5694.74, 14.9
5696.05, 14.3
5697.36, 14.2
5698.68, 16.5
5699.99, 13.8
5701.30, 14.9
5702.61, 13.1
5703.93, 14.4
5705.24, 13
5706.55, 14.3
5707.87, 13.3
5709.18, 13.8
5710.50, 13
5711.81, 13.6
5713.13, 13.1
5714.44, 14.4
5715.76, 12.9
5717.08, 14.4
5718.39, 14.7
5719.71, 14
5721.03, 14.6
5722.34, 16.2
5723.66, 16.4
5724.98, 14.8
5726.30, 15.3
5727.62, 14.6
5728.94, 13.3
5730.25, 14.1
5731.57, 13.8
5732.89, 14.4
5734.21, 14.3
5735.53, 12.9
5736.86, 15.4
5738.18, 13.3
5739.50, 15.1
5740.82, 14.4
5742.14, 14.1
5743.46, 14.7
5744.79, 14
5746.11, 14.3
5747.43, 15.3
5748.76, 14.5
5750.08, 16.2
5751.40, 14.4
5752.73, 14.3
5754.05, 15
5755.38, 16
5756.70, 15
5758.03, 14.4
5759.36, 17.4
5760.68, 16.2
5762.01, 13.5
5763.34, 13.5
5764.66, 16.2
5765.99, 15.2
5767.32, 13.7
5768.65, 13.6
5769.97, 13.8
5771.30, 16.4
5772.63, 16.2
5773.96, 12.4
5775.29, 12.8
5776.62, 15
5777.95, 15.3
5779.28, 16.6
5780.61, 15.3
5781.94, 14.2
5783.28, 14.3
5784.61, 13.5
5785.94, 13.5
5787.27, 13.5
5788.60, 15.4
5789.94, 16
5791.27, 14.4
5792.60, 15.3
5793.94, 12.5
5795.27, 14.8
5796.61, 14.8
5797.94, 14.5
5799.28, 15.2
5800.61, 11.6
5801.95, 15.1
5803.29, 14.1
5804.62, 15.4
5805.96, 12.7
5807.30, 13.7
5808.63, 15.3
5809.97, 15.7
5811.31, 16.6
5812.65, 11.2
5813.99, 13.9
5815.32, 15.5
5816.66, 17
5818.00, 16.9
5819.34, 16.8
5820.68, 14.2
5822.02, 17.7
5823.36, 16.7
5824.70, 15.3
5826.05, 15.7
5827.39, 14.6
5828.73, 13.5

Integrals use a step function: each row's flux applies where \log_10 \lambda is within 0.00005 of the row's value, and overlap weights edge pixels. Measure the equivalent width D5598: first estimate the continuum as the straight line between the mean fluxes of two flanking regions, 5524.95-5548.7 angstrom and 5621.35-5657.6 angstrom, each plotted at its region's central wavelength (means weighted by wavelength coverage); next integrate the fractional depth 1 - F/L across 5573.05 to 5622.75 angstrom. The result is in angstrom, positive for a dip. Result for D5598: 1.46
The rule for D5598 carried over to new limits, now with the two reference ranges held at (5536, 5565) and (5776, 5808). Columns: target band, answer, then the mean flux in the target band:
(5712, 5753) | -0.73 angstrom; 14.4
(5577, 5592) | 0.26 angstrom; 13.3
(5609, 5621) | 0.24 angstrom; 13.4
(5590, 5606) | 1.20 angstrom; 12.6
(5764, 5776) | -0.10 angstrom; 14.5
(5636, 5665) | -1.04 angstrom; 14.3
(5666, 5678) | -0.29 angstrom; 14.3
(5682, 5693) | -0.06 angstrom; 14.1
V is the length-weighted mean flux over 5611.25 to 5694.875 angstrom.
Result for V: 14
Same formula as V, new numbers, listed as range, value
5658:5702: 14.2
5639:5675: 14.2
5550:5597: 13.4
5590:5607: 12.5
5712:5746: 14.4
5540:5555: 13.4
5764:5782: 14.8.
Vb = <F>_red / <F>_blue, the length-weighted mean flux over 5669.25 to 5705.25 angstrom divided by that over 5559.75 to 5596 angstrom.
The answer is 1.1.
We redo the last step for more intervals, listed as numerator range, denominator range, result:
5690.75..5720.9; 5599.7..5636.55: 1.07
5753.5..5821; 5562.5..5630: 1.12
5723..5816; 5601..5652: 1.07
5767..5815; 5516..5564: 1.10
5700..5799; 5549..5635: 1.09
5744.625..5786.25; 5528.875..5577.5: 1.11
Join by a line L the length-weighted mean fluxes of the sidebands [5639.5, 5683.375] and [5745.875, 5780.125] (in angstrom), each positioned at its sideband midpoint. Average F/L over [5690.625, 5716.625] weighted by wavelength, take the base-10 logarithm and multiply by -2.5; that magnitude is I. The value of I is 0.04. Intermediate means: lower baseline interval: 14.2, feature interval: 14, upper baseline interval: 14.9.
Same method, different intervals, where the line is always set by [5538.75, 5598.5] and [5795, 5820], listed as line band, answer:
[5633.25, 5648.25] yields -0.06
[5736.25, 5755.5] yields -0.02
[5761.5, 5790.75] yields 0.00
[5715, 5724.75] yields -0.04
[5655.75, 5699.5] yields -0.02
